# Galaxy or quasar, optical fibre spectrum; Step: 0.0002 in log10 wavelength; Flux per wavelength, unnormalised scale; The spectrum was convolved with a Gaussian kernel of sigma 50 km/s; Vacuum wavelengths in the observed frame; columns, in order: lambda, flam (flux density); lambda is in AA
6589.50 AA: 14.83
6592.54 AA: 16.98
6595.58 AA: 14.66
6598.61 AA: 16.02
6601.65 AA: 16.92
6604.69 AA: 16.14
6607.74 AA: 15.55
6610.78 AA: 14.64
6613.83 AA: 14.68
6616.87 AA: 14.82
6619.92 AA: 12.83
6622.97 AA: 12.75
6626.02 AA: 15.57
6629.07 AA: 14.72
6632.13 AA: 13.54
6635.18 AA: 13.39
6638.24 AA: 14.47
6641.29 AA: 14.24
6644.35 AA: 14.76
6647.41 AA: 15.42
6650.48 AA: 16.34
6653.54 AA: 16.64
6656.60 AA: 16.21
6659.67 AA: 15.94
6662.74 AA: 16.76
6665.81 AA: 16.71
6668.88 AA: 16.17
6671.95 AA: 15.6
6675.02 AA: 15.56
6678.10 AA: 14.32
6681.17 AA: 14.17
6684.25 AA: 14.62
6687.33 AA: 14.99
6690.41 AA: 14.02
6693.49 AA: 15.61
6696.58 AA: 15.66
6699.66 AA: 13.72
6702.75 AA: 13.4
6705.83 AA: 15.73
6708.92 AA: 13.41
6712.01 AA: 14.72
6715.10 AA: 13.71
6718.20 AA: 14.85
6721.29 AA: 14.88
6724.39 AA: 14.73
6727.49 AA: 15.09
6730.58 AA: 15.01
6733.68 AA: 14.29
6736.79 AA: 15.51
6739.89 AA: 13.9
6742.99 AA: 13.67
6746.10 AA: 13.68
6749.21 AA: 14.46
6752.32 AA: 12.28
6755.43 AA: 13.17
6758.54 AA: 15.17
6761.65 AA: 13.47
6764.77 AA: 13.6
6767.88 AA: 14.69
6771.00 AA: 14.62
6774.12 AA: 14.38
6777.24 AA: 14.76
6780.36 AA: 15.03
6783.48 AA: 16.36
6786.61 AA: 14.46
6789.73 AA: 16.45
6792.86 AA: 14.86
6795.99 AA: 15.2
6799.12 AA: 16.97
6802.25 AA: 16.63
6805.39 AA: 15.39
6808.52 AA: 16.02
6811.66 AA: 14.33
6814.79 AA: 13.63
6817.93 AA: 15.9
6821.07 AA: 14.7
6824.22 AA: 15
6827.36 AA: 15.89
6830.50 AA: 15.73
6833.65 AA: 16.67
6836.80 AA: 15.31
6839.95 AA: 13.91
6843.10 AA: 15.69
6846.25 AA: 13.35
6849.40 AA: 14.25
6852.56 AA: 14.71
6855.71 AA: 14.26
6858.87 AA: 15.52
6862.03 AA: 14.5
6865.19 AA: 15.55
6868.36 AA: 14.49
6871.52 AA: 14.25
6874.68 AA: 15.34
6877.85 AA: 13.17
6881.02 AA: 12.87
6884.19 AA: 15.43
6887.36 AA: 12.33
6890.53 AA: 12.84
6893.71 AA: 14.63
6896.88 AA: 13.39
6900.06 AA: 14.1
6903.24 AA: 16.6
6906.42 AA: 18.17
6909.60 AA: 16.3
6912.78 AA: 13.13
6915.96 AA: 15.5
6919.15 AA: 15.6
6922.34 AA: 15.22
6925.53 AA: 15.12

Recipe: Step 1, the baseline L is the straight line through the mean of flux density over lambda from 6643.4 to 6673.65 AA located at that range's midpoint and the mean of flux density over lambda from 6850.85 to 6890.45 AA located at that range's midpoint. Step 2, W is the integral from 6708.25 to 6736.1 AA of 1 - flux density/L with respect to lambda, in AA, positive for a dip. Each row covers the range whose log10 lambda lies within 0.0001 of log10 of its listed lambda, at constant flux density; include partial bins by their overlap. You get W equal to 1.7 AA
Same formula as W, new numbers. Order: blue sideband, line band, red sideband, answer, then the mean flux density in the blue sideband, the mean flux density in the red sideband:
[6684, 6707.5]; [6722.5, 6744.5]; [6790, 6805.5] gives 0.8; 14.7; 15.9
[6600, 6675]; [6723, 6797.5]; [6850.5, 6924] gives 2.1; 15.2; 14.7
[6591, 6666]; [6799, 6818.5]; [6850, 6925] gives -0.8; 15.2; 14.7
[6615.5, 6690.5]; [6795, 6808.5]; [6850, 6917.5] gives -1.2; 15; 14.6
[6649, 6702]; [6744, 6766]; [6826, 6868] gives 2.2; 15.4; 15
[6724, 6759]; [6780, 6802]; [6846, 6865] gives -2.1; 14.2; 14.6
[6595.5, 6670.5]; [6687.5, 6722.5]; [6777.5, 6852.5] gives 1.6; 15.2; 15.3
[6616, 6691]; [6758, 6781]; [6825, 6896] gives 0.5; 15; 14.6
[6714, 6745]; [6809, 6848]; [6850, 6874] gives -0.9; 14.6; 14.8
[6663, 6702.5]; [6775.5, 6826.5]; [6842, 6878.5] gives -2.0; 15.1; 14.6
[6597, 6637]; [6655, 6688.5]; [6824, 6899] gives -2.0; 14.7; 14.5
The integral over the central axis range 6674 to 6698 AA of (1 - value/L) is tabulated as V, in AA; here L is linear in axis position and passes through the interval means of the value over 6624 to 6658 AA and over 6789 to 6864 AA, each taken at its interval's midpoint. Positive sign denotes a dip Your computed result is 0.30 AA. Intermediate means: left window 15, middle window 14.8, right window 15.2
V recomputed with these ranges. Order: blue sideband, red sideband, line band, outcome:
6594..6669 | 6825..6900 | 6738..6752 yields 1.0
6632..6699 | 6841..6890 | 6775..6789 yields -0.4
